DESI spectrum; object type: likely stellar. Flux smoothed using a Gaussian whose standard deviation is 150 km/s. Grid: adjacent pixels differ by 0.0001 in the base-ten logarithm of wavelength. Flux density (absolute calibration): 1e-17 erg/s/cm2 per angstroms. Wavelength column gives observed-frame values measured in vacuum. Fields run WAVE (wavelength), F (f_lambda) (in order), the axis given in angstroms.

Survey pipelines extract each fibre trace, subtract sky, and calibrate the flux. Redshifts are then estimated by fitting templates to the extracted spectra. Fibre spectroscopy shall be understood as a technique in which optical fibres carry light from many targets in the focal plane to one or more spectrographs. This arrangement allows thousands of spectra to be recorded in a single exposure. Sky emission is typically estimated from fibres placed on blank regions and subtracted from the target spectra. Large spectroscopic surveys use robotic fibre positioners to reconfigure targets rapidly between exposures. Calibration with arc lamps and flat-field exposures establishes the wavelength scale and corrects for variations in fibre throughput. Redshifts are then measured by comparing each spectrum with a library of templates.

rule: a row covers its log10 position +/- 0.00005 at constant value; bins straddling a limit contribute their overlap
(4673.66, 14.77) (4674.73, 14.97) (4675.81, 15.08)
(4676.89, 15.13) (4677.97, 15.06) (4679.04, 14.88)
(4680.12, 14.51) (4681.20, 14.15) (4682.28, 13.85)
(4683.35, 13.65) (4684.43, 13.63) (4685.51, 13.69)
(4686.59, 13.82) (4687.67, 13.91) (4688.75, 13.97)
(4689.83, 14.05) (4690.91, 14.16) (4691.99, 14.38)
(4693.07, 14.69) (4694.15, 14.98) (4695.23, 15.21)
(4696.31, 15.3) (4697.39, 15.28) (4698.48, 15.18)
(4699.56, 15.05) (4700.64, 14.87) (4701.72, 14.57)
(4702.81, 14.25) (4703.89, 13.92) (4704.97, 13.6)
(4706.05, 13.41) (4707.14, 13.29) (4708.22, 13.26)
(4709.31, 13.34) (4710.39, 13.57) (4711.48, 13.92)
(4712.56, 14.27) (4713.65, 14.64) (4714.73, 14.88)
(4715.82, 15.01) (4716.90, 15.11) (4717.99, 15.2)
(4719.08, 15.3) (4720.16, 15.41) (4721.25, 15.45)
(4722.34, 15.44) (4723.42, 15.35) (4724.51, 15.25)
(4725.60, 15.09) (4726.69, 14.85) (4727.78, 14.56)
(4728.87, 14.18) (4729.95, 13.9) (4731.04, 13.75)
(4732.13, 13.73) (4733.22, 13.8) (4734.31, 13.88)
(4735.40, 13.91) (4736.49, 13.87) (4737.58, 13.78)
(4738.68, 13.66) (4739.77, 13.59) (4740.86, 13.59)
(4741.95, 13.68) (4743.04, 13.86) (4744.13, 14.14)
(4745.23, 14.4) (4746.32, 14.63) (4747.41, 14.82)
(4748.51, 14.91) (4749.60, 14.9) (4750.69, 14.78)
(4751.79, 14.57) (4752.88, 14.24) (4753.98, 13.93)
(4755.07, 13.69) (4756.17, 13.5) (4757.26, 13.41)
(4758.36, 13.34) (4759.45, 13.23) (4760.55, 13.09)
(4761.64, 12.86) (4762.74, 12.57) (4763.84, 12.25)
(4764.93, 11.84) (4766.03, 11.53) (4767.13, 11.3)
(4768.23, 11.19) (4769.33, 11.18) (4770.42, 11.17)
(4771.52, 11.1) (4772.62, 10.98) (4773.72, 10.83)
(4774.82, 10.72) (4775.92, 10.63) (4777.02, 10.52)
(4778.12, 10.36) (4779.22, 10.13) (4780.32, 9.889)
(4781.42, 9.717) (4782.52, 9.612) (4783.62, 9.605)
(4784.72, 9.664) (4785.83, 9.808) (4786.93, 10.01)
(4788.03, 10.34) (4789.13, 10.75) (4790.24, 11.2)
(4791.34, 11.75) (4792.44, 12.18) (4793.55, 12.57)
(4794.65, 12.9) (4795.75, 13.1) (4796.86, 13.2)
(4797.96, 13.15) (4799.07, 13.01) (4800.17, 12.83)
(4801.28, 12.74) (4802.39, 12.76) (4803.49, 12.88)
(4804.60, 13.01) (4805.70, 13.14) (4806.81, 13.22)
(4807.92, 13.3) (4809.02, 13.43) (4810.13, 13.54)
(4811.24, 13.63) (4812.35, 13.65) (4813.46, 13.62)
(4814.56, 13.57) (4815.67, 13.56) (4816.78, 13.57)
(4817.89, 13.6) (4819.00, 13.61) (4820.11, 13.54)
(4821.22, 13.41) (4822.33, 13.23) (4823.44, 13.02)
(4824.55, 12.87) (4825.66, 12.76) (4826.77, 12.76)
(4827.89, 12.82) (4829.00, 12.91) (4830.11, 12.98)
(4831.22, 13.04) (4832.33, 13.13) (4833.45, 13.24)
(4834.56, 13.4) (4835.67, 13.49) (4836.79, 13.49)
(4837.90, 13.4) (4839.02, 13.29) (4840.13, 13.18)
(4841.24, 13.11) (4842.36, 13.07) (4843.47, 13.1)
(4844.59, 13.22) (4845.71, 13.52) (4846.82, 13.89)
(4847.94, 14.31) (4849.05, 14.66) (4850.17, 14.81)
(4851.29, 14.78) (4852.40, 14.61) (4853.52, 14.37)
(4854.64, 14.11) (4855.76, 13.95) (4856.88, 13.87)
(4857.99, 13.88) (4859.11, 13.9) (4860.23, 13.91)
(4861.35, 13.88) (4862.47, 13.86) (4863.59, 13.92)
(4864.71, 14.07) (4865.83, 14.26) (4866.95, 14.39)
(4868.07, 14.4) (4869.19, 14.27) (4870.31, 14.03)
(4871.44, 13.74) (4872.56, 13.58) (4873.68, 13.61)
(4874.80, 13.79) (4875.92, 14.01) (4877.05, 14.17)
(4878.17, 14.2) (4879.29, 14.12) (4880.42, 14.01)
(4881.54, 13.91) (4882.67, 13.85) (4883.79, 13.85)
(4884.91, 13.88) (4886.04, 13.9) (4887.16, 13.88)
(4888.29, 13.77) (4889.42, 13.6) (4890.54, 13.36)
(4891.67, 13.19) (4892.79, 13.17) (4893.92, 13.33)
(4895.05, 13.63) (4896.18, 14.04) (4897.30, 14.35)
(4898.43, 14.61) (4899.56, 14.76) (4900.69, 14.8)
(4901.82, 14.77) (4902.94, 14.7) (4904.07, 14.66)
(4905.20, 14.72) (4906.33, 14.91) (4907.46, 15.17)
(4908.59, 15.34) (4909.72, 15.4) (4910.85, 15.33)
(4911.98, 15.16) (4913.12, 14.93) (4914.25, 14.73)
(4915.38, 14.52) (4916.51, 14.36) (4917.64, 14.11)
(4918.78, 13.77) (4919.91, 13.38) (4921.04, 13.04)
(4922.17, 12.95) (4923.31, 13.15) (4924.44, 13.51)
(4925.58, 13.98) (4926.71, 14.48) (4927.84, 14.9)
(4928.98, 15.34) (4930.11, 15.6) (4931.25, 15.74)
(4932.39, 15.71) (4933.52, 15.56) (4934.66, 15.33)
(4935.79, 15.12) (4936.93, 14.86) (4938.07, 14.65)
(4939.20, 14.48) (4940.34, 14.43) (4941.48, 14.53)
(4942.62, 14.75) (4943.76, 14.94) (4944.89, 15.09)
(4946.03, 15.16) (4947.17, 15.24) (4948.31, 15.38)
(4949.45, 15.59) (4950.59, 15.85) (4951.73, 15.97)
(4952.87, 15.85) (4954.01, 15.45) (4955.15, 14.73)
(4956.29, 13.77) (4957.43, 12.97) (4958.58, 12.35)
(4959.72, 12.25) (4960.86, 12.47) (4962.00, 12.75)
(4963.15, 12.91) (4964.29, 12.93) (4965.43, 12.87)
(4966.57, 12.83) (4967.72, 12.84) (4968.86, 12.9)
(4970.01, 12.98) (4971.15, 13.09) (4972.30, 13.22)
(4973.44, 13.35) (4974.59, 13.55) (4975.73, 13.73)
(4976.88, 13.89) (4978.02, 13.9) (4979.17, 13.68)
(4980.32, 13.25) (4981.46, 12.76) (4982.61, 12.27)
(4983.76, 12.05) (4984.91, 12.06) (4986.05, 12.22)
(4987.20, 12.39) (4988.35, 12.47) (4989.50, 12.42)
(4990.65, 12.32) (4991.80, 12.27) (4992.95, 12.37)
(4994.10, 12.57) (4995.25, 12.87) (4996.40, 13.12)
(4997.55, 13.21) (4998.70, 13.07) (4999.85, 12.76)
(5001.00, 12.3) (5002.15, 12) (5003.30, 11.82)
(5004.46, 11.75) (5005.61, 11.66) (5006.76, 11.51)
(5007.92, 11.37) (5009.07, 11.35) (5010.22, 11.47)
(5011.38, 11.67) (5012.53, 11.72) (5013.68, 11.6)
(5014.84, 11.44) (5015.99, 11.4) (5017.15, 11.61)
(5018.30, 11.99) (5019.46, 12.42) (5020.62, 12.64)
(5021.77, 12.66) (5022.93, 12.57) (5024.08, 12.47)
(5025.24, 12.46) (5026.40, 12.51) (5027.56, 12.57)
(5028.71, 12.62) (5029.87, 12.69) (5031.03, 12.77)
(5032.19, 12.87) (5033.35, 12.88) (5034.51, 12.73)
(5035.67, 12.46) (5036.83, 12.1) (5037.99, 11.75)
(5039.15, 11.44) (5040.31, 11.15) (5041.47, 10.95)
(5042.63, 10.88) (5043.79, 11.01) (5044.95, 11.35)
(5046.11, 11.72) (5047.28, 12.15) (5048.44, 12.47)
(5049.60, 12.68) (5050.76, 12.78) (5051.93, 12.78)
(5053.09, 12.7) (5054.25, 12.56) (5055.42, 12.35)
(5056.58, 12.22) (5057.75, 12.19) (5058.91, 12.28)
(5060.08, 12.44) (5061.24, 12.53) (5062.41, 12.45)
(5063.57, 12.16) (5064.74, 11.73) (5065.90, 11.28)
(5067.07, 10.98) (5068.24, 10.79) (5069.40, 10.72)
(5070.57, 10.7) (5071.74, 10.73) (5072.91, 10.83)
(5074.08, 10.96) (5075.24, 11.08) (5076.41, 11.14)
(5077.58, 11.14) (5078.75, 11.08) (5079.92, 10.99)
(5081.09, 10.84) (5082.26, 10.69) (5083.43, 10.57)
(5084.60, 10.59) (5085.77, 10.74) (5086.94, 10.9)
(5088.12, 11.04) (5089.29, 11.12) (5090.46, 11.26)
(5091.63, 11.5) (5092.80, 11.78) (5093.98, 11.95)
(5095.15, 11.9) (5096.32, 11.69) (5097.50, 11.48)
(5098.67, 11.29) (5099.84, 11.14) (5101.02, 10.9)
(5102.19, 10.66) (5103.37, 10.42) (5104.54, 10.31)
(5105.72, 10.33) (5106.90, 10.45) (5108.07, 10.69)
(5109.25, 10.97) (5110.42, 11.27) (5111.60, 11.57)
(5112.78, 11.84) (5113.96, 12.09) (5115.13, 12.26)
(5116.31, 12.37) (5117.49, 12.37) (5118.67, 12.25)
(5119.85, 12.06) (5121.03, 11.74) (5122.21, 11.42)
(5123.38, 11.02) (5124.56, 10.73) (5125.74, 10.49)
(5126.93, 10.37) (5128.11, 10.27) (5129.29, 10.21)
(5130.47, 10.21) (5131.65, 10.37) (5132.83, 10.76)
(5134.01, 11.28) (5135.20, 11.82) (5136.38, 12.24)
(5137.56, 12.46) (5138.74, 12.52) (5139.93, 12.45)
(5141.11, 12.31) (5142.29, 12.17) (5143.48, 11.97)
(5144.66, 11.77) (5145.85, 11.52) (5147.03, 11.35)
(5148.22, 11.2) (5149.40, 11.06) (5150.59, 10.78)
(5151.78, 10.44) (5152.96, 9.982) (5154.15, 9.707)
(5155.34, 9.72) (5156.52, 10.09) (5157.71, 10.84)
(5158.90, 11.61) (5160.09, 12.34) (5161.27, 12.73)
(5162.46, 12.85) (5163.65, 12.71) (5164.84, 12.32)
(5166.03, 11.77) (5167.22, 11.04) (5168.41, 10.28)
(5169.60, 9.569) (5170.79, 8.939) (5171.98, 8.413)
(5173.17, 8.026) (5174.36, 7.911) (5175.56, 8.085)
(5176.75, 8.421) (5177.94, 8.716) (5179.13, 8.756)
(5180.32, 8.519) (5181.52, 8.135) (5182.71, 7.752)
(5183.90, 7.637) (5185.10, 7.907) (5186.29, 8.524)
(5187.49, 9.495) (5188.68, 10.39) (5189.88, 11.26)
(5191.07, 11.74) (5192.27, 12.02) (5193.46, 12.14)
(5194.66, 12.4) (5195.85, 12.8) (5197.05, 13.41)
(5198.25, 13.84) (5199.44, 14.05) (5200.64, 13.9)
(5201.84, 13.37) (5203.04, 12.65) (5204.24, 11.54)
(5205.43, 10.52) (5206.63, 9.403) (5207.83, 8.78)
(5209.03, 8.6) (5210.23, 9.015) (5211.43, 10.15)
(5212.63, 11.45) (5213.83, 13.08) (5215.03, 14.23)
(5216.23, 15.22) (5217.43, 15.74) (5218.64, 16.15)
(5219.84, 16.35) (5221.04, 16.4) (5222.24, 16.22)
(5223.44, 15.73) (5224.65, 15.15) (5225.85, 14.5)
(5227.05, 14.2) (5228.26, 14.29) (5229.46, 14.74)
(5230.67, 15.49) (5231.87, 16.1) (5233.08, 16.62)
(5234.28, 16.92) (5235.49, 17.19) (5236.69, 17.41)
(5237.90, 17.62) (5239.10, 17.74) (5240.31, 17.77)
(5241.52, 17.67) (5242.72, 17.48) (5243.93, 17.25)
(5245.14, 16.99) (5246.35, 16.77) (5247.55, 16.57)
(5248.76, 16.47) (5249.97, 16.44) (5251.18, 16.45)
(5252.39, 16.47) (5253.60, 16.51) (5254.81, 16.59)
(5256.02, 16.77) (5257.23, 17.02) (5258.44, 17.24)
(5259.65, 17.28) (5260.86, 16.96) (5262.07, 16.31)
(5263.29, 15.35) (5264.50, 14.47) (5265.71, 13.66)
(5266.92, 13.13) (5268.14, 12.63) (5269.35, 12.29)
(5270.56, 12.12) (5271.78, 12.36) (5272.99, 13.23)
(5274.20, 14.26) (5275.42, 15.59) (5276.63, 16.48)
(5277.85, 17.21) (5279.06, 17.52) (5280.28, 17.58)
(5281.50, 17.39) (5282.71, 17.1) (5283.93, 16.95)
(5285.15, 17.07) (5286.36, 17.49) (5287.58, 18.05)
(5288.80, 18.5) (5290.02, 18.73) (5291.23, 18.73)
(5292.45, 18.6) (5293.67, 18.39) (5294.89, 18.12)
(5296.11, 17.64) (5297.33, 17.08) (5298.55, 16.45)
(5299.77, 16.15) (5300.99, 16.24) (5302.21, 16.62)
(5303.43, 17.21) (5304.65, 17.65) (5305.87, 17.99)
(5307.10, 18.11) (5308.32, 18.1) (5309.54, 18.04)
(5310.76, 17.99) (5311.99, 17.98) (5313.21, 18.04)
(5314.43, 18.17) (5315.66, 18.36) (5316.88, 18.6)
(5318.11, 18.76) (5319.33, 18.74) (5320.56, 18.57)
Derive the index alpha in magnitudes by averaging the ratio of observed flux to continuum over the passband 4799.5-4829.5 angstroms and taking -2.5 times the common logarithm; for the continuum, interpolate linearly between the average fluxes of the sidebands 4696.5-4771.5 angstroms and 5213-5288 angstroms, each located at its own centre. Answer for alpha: 0.08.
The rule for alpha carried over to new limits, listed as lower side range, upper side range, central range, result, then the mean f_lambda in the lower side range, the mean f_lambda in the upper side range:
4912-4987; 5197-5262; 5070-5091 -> 0.310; 14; 15.1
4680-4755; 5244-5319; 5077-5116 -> 0.389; 14.3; 16.7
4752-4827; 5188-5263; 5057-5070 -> 0.172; 12.3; 14.7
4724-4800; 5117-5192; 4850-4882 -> -0.165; 12.6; 10.6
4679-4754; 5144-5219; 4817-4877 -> -0.023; 14.4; 10.9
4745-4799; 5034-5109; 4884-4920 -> -0.211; 12.1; 11.4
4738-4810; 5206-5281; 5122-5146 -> 0.271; 12.4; 15.2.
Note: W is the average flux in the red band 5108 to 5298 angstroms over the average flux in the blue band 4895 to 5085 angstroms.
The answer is 1.02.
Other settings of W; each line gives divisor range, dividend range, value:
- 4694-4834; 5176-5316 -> 1.13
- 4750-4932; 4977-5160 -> 0.88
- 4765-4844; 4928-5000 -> 1.12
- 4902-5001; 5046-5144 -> 0.82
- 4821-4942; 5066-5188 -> 0.77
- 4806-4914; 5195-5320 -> 1.14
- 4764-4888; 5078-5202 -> 0.85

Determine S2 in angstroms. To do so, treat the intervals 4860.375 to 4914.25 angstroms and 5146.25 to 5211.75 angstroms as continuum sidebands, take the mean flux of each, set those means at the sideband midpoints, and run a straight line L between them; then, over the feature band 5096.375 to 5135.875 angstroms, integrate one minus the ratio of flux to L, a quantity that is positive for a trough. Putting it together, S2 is 0.65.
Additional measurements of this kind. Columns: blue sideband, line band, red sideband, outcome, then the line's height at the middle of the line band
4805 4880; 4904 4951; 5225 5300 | -1.8 angstroms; 14.2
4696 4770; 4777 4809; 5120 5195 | 4.3 angstroms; 13.5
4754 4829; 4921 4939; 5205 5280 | -2.1 angstroms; 13.1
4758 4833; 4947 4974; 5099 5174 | -4.8 angstroms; 11.7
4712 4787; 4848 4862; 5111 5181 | -1.9 angstroms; 12.5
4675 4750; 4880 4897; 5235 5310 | 1.6 angstroms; 15.1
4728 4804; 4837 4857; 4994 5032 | -2.3 angstroms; 12.4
